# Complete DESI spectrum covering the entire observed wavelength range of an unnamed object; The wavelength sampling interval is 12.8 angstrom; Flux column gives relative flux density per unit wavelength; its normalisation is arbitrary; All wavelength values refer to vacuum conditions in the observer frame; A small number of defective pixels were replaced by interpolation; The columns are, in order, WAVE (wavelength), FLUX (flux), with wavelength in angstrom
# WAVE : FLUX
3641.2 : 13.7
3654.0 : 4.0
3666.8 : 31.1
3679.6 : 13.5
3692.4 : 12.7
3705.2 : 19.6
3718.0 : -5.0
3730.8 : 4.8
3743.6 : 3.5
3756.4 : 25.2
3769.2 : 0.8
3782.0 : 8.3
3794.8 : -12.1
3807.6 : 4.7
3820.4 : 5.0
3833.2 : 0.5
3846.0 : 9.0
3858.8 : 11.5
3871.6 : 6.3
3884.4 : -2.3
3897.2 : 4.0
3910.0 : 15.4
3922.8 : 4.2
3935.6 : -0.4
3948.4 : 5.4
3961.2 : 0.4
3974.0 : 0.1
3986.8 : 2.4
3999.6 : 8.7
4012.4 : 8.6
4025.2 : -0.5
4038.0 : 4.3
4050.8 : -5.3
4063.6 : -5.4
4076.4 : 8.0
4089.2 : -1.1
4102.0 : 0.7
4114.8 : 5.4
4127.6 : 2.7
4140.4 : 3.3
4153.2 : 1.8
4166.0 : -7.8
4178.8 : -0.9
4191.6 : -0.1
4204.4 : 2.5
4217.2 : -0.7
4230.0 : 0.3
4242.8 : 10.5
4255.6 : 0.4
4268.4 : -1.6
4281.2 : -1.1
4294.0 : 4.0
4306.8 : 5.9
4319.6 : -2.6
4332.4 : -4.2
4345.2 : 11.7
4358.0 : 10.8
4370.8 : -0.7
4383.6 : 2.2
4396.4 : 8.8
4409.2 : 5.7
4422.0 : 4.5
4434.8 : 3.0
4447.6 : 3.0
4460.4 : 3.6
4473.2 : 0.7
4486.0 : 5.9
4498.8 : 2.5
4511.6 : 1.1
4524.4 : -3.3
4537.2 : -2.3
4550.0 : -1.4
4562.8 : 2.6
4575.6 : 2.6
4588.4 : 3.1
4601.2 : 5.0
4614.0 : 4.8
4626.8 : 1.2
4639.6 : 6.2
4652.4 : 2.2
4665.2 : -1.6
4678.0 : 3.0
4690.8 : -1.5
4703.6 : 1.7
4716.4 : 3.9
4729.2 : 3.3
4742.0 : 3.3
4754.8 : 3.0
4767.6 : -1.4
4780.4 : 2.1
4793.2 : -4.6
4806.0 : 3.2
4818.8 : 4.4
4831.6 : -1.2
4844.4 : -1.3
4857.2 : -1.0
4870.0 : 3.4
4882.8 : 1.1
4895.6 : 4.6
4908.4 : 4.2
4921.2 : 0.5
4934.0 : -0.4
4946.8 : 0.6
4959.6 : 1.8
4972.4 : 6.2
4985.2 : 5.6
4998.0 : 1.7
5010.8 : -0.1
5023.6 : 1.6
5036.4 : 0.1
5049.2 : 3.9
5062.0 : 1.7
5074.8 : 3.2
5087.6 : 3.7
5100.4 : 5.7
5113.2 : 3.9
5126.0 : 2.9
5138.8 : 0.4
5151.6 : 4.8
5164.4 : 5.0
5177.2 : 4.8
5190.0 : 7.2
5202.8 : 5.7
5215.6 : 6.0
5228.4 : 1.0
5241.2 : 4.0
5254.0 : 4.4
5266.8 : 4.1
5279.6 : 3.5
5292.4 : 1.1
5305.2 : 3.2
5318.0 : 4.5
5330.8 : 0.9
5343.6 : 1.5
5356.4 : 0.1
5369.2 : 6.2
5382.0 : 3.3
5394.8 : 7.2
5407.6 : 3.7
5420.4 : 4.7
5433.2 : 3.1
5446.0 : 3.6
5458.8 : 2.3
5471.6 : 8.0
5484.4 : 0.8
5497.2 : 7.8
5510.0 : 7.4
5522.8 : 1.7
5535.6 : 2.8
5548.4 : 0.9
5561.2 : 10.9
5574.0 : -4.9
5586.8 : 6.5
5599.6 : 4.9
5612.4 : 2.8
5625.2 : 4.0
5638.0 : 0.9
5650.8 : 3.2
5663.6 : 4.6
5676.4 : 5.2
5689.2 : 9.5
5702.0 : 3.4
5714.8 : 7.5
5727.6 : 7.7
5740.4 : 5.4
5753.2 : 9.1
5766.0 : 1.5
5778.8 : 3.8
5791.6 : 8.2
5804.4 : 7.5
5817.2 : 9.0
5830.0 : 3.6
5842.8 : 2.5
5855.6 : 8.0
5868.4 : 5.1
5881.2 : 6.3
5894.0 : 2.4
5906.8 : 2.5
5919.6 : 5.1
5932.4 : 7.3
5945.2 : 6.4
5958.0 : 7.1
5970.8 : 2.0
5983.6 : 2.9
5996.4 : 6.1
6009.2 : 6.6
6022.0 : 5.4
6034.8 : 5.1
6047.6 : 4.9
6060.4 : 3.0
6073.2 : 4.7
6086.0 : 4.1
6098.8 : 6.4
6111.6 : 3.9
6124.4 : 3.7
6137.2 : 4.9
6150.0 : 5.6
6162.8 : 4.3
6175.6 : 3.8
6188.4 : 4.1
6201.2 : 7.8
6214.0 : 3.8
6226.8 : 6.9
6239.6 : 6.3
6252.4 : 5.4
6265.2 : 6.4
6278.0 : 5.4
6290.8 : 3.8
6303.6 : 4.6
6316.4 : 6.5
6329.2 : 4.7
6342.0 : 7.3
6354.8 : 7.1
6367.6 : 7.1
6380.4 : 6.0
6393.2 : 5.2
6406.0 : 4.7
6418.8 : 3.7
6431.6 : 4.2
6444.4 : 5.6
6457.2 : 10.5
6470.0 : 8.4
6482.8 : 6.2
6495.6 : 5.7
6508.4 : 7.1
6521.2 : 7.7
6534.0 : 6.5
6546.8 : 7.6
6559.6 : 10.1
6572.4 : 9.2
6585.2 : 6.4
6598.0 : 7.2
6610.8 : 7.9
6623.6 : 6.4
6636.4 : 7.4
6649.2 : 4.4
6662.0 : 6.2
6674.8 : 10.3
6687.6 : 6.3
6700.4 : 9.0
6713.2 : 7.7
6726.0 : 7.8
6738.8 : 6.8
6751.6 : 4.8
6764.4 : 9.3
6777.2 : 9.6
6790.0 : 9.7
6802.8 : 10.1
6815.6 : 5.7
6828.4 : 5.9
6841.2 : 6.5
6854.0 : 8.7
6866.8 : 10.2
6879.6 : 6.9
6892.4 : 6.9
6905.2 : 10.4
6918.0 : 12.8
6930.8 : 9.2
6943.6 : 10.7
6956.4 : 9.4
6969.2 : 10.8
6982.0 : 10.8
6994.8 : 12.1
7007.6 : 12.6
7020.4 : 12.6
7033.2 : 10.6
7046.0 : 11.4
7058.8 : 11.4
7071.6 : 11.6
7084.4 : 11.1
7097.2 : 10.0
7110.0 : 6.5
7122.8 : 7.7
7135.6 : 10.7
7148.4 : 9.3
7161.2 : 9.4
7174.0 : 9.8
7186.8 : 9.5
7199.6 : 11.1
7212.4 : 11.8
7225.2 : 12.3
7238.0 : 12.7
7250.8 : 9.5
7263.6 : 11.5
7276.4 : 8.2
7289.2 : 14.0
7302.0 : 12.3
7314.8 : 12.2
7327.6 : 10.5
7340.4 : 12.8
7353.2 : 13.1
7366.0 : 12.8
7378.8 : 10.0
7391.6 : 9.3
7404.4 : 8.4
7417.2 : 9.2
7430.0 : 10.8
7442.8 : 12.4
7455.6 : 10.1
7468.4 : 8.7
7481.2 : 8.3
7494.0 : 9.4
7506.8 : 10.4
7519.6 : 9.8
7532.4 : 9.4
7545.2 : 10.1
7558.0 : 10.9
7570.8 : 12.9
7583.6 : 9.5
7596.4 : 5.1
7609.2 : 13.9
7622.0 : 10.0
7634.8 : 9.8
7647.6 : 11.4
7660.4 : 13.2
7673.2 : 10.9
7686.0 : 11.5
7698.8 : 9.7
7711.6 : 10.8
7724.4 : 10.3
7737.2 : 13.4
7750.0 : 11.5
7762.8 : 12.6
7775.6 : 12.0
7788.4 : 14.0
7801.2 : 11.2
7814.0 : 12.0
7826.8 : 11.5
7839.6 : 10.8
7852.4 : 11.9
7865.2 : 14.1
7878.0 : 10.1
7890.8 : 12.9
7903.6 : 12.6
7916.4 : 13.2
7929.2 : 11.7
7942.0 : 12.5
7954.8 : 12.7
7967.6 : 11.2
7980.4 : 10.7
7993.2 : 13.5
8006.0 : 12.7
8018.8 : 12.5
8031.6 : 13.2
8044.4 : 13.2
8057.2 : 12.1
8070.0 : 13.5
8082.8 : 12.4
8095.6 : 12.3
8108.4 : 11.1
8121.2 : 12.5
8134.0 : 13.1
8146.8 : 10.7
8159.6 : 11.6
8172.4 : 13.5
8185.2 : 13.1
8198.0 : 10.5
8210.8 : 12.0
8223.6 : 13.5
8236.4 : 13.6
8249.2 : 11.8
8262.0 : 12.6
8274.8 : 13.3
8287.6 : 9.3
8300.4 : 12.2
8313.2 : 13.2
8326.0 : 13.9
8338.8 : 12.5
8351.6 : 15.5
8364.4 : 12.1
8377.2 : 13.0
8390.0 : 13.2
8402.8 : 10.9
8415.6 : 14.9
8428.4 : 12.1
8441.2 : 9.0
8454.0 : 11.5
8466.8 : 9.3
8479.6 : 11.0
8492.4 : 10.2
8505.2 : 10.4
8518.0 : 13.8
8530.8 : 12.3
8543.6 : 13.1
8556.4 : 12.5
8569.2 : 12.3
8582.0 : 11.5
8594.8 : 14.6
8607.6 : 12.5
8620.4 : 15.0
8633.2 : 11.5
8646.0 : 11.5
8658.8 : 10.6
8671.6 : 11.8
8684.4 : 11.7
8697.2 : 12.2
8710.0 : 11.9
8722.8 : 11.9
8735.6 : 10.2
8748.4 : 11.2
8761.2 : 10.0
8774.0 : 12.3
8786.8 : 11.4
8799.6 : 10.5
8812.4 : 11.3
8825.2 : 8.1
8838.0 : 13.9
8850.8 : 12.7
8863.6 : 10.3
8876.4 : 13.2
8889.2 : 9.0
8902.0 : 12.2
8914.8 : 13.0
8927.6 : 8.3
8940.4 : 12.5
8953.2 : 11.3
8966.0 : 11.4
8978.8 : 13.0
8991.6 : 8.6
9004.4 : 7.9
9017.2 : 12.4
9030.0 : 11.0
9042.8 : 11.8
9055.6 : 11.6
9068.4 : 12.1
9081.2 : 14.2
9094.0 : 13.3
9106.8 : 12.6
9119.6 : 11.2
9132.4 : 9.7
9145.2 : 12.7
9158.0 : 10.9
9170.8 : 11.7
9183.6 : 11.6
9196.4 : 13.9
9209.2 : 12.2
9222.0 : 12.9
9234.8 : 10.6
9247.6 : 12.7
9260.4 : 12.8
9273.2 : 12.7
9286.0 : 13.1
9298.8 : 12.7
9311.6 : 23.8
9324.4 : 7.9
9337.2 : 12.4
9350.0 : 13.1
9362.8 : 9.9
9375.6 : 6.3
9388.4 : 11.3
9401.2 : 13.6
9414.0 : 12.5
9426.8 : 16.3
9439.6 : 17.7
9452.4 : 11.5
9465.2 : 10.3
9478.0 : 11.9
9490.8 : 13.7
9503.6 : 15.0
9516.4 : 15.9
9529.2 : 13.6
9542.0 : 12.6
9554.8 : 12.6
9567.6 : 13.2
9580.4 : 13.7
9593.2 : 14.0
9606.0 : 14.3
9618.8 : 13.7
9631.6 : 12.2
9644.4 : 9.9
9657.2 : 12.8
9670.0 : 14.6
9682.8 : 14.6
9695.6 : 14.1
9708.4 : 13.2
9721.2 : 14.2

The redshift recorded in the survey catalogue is 0.73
